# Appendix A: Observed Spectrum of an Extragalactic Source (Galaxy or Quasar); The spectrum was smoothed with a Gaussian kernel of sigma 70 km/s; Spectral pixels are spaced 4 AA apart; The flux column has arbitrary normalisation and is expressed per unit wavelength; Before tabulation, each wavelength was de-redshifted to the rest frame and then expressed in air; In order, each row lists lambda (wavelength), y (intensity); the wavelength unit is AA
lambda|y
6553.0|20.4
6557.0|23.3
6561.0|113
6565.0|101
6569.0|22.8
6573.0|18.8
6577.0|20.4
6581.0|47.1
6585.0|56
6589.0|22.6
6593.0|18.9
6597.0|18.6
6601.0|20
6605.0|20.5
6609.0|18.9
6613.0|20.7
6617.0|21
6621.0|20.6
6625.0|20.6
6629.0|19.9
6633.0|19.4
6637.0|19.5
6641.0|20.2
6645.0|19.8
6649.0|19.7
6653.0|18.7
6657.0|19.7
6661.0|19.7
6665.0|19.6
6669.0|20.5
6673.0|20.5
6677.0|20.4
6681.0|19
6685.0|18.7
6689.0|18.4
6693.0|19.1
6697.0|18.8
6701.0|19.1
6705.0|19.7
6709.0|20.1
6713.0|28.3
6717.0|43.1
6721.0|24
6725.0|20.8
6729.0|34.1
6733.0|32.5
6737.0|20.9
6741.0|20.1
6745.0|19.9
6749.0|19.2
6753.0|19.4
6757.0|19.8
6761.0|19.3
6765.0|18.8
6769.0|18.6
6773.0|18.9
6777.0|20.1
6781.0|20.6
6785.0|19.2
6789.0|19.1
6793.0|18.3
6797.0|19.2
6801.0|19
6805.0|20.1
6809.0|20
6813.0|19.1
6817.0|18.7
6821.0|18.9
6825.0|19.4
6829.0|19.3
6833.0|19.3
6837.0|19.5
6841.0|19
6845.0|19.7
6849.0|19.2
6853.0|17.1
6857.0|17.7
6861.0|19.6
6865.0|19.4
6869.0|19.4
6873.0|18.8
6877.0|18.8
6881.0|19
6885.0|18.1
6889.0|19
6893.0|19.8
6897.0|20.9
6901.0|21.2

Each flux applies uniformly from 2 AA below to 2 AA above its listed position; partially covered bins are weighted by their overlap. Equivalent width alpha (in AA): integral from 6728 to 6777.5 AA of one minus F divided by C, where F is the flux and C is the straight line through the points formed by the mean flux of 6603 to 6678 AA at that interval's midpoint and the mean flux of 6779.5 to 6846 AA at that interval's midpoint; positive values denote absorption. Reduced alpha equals -4.8 AA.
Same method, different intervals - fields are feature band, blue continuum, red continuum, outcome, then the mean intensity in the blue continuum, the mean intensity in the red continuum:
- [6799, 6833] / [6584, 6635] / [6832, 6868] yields 0.18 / 22.3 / 18.9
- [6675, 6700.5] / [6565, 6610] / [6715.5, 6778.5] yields 6.31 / 29.4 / 23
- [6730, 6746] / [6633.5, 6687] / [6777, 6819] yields -3.88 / 19.7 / 19.4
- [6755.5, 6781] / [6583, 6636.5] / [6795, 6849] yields 1.08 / 22.8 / 19.3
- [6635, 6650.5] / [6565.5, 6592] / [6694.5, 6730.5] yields 5.32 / 34.8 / 25.1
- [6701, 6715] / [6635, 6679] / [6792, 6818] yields -1.81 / 19.8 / 19.3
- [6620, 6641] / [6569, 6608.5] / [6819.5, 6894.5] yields 4.41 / 26.5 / 19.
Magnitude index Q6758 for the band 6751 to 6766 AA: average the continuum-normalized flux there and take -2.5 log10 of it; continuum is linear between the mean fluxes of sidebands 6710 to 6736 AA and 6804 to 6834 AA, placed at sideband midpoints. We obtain 0.31 mag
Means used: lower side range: 29.7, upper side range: 19.3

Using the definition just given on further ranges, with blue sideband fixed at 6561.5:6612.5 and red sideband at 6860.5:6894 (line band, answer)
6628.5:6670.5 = 0.49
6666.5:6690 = 0.44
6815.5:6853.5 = 0.12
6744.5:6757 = 0.30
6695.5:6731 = 0.09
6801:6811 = 0.15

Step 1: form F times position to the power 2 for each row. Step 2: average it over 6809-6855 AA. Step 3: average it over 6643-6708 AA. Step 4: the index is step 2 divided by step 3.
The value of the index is 1.0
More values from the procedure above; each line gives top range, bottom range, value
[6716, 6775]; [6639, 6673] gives 1.19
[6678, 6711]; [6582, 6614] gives 0.78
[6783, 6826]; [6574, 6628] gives 0.82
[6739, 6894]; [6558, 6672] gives 0.72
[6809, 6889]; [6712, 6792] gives 0.86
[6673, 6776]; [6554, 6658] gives 0.78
